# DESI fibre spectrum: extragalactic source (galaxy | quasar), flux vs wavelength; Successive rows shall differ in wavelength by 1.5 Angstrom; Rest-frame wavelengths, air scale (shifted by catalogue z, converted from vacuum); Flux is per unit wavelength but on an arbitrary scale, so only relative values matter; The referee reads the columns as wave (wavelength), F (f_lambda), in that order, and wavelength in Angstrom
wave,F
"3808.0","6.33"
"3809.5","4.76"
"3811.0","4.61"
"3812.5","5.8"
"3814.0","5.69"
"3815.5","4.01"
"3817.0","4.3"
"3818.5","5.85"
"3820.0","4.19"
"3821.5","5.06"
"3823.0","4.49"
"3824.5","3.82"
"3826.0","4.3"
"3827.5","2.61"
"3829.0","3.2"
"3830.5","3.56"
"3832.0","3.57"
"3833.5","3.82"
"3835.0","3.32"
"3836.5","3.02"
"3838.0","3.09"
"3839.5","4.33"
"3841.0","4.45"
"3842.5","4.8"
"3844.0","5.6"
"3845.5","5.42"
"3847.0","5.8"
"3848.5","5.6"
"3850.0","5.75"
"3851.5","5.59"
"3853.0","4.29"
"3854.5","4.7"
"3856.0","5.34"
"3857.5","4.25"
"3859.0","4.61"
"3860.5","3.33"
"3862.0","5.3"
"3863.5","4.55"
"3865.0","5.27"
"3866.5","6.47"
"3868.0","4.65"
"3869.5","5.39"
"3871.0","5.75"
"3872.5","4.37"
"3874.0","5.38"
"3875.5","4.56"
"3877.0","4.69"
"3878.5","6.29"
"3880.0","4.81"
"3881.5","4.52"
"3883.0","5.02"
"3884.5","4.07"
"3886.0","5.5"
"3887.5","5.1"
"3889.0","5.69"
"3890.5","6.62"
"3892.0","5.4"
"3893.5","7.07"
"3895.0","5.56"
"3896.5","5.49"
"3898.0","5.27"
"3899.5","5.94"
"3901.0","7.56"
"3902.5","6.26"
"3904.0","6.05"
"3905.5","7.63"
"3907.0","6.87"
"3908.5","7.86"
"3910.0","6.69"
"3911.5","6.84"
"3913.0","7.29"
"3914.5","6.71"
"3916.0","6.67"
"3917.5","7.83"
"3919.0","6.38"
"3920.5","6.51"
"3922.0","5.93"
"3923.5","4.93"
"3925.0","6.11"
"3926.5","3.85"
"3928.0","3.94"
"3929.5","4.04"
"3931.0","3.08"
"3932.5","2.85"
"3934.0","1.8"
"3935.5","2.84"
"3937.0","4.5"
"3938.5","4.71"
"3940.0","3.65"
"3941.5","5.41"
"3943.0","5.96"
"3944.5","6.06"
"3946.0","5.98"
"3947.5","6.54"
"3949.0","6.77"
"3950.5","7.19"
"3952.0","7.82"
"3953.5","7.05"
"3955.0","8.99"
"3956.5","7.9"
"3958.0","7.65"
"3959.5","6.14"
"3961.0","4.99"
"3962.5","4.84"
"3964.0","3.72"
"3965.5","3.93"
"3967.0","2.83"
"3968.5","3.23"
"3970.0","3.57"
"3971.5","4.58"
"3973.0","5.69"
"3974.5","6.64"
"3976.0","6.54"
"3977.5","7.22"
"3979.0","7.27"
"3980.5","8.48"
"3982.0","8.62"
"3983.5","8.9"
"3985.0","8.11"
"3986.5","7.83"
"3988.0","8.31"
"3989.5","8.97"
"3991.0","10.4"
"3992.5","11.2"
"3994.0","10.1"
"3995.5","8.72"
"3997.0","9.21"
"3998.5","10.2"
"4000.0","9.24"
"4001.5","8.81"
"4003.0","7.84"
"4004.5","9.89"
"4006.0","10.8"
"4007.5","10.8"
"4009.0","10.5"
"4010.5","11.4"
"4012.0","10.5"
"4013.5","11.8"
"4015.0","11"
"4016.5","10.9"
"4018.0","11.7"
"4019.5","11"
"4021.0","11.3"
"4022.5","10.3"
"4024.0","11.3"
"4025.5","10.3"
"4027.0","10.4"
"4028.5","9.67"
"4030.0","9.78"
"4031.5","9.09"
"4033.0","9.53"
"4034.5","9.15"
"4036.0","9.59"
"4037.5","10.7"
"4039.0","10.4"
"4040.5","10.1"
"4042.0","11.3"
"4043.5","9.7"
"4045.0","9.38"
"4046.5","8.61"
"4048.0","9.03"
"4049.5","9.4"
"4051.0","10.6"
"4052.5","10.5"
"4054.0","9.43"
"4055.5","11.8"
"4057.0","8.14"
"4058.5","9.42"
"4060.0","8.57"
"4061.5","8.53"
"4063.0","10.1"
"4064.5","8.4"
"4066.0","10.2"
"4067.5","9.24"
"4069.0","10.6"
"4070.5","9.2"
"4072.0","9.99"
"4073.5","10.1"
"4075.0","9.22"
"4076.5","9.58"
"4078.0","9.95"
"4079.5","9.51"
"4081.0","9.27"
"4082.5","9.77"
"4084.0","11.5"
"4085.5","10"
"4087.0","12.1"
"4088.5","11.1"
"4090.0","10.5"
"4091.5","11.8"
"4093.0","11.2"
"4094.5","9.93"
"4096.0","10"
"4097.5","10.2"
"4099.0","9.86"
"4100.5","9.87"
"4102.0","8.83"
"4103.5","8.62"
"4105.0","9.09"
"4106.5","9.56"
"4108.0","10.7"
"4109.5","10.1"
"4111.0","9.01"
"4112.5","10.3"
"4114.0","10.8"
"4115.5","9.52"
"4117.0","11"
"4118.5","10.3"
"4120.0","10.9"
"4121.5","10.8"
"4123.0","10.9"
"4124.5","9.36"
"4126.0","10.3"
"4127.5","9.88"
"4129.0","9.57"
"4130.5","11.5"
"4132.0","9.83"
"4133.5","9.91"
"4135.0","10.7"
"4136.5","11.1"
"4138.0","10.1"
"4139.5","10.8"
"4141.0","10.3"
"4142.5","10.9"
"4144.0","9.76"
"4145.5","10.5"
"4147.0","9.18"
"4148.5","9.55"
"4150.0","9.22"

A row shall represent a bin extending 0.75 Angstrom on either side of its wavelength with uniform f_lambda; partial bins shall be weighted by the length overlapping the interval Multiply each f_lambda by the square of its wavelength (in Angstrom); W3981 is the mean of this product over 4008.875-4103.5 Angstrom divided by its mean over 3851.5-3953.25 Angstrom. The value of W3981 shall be 1.99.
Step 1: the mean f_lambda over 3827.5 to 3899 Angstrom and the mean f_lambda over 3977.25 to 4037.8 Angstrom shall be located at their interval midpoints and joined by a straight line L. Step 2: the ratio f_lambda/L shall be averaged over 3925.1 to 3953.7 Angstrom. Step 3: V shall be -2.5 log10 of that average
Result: 0.46 mag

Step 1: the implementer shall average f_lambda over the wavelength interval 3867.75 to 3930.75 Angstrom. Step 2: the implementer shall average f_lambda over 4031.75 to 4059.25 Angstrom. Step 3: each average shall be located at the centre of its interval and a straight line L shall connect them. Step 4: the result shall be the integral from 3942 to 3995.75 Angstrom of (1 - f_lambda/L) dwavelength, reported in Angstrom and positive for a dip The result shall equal 5.86 Angstrom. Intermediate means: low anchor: 5.78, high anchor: 9.81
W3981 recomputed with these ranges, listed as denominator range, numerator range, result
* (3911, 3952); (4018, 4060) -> 1.96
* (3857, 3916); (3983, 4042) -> 1.88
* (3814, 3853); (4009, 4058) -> 2.57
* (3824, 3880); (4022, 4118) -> 2.40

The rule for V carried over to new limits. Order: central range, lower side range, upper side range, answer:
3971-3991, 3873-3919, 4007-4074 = 0.11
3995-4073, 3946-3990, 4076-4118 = -0.20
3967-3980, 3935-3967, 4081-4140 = 0.18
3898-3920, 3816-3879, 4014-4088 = -0.10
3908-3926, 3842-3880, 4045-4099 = -0.04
